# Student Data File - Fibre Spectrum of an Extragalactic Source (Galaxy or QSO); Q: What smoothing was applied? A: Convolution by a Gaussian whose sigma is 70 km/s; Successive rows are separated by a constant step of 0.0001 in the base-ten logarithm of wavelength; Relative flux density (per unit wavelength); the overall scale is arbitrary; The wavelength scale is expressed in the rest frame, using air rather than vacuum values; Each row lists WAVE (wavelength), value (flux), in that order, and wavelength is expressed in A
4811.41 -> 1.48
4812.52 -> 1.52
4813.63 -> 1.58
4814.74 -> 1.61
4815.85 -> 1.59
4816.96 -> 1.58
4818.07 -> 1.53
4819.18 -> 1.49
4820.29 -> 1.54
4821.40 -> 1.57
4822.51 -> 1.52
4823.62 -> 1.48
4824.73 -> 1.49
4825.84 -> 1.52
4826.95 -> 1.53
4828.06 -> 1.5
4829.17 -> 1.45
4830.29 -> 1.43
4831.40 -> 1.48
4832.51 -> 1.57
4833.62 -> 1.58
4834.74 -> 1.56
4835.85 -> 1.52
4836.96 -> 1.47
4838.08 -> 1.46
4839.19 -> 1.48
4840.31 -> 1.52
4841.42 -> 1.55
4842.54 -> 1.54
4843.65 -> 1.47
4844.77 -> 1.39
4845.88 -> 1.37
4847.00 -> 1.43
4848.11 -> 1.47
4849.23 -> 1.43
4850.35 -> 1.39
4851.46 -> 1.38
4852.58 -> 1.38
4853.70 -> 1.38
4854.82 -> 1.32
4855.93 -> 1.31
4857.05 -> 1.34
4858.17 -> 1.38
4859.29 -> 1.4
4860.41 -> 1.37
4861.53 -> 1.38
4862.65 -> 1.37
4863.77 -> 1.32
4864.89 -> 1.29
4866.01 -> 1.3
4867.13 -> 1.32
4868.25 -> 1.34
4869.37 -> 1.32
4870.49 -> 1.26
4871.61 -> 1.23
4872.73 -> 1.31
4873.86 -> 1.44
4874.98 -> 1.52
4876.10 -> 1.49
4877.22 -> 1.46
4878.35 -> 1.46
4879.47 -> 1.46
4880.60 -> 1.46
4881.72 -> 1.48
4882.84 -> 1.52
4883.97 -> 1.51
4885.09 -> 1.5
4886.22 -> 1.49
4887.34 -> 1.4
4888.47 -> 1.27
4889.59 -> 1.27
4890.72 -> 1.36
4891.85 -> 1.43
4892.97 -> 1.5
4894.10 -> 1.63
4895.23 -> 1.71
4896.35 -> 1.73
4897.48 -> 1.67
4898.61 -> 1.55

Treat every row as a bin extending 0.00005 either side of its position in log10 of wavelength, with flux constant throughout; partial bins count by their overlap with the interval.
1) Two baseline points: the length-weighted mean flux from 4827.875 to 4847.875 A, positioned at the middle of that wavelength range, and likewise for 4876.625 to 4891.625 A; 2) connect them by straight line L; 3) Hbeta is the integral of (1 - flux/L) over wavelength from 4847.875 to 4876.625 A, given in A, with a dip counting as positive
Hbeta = 1.91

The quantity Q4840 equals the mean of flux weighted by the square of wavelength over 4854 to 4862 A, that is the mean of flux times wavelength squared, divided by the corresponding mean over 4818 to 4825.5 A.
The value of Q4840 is 0.91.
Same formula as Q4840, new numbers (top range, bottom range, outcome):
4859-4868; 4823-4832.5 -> 0.91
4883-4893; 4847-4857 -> 1.04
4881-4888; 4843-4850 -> 1.05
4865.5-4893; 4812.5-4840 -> 0.94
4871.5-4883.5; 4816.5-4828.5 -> 0.97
